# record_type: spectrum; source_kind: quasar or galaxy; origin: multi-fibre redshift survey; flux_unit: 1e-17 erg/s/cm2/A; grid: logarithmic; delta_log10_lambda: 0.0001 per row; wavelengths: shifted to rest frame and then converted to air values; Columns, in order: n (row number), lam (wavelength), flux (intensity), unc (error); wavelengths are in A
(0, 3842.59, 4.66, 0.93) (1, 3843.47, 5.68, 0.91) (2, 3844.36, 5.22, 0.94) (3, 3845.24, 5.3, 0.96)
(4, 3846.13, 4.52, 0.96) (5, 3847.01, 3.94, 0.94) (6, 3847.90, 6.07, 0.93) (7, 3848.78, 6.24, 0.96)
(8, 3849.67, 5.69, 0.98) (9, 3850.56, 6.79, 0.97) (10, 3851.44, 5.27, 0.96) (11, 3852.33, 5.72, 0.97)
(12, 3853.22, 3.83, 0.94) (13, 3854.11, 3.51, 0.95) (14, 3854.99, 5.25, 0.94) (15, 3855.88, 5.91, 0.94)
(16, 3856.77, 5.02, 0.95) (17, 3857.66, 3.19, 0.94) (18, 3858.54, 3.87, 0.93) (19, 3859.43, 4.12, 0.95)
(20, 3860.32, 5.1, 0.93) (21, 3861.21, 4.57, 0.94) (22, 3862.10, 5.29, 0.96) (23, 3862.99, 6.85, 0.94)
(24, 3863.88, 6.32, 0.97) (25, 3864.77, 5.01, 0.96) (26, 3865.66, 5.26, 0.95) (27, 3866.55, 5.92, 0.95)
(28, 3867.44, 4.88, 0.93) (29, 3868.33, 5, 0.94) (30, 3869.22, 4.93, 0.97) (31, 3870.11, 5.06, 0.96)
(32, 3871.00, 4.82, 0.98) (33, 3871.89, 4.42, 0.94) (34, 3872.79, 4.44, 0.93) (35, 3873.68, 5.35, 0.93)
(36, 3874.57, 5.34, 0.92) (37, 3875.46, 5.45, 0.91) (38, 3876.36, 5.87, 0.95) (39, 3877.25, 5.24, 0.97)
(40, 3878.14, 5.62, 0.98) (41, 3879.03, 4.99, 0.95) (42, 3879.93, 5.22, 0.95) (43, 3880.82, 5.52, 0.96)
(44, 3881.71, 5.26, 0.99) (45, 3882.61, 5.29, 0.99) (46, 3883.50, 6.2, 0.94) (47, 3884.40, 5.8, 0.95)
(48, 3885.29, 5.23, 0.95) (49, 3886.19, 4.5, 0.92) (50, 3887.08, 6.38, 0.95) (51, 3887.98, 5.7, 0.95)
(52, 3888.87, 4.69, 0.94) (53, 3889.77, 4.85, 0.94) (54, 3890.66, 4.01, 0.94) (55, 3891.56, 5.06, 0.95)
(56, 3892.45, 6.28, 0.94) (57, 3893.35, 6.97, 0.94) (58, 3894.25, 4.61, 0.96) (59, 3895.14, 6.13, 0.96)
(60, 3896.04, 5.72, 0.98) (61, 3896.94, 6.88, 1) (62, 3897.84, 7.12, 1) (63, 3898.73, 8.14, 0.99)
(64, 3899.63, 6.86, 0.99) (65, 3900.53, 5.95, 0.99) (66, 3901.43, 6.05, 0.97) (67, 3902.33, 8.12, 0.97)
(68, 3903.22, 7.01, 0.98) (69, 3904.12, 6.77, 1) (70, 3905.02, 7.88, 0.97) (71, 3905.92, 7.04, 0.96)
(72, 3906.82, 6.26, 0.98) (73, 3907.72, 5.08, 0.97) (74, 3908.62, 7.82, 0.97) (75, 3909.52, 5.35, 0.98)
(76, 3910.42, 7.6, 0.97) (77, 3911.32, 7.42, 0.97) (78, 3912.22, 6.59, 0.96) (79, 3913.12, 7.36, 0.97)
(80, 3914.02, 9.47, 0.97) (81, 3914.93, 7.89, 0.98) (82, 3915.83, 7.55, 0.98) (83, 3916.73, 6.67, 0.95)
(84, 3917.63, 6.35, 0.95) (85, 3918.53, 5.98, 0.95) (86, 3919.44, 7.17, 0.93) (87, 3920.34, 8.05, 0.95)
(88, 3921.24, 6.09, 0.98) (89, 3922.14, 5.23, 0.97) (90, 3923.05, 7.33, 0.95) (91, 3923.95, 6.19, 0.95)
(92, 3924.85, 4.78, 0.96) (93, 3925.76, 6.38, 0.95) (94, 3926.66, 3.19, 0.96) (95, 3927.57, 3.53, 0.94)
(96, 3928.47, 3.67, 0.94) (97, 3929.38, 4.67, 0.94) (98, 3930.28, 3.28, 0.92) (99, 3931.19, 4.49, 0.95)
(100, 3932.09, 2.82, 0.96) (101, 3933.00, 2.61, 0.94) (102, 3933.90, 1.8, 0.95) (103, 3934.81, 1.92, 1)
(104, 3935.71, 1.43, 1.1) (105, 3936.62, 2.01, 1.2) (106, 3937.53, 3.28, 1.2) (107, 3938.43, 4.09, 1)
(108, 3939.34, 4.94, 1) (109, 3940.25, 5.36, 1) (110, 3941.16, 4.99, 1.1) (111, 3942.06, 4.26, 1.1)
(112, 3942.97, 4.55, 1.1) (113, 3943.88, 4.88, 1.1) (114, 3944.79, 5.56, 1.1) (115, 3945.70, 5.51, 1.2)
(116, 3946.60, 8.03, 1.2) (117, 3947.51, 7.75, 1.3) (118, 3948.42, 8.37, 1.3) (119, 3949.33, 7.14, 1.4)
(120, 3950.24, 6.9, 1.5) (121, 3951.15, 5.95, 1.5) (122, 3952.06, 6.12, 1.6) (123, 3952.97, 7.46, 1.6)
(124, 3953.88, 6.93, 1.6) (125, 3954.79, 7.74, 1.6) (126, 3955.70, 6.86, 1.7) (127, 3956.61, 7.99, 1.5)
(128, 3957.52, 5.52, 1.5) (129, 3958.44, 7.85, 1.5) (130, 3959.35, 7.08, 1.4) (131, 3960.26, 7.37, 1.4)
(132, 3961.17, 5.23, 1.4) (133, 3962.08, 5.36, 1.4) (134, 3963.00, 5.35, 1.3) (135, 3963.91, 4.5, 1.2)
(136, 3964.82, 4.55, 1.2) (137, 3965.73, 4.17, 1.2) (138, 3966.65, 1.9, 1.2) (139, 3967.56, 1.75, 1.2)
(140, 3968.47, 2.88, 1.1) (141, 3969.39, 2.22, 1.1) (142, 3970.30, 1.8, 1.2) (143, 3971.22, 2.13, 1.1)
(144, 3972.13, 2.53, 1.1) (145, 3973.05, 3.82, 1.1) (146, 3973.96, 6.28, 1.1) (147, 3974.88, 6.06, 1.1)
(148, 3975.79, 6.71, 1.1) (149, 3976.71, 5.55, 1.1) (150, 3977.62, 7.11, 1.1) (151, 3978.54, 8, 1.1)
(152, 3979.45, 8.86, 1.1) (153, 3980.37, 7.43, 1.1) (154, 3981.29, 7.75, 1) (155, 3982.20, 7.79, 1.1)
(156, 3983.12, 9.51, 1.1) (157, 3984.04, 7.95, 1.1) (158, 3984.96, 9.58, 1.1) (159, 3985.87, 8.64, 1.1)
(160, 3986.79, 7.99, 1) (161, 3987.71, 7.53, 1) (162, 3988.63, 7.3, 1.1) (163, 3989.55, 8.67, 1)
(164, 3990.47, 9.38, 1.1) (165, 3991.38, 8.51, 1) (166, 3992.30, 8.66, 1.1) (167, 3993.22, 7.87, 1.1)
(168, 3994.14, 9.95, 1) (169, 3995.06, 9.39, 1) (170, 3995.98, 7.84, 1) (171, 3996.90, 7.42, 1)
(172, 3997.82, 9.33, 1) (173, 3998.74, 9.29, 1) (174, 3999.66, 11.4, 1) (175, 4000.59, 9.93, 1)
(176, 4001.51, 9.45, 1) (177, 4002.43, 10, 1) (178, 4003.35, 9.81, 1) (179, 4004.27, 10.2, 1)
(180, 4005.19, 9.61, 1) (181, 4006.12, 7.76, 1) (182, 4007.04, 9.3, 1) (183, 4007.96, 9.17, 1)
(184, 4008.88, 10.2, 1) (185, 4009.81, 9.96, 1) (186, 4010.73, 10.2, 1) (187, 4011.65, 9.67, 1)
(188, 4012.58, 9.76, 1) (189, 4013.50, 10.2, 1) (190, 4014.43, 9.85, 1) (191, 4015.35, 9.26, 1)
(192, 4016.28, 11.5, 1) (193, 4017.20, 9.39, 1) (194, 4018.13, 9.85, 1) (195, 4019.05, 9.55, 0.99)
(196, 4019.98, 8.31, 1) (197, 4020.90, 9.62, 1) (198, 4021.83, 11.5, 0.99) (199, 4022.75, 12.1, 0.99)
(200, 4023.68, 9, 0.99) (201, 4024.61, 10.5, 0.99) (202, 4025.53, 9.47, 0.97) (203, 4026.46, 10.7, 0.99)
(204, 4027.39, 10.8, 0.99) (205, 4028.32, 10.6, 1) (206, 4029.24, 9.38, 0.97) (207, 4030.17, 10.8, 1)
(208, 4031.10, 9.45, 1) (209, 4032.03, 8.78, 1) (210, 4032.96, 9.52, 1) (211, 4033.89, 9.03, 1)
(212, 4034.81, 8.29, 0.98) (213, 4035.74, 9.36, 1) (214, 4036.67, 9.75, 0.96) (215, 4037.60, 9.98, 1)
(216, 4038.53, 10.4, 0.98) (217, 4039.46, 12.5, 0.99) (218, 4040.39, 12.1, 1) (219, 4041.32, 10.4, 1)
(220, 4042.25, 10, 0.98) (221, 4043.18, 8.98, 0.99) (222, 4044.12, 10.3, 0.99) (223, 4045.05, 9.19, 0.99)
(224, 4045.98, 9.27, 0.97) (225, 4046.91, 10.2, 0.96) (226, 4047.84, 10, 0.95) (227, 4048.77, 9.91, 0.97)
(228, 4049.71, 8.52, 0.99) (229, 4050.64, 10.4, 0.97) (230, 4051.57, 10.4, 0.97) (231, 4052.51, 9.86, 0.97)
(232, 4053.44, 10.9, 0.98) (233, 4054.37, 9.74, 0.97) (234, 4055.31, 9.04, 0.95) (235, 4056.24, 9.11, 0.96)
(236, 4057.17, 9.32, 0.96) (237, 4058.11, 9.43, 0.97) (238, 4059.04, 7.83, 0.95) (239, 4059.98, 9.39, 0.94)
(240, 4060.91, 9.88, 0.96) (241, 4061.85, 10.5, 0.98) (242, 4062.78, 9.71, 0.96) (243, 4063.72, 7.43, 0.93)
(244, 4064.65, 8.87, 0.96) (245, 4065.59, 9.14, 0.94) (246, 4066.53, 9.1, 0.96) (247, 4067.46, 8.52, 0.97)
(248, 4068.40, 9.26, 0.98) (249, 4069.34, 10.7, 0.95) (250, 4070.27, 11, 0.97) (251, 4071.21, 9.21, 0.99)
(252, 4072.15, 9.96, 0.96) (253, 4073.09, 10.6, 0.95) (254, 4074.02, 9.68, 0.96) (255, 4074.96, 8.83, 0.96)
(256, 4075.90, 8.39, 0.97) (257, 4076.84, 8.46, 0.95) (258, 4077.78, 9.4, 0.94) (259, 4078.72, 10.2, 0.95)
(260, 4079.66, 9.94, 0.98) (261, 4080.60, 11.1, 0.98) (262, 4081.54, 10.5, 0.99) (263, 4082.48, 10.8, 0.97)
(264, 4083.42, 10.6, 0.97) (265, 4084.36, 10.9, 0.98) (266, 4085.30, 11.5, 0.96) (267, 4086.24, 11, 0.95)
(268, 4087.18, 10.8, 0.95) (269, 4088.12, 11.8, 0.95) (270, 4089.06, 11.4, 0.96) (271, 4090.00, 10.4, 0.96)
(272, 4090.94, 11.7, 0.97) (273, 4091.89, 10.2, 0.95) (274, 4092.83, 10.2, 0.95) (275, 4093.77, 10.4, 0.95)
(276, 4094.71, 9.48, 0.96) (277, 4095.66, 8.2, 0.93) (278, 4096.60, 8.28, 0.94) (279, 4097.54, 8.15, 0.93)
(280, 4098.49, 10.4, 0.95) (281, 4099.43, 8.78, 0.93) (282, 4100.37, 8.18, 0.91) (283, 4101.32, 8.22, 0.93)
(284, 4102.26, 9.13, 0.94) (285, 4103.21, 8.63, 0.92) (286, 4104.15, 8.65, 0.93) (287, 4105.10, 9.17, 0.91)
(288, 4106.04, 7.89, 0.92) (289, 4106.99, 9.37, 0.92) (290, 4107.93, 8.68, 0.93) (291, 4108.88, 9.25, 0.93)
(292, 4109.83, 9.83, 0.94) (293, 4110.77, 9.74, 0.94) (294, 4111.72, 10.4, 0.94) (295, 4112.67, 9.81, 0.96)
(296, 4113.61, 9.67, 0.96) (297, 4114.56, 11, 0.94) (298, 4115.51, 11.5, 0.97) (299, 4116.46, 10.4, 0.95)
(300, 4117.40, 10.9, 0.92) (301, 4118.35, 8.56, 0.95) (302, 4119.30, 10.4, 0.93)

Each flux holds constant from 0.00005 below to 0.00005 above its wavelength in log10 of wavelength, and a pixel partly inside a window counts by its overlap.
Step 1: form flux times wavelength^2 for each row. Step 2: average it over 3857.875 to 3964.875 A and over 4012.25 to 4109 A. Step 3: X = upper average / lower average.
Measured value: 1.85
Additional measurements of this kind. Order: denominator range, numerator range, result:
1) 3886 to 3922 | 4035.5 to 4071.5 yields 1.60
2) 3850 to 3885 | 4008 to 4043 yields 2.10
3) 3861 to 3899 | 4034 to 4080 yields 1.92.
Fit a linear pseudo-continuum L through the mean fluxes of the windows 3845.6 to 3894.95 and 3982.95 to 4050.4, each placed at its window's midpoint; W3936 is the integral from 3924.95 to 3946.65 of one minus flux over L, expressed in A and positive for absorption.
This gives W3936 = 9.7 A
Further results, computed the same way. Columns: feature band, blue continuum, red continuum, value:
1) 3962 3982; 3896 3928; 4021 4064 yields 8.1 A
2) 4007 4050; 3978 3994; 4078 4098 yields -3.6 A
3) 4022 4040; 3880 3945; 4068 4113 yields -3.6 A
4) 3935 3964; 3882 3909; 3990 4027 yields 7.5 A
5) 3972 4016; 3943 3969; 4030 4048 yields -4.5 A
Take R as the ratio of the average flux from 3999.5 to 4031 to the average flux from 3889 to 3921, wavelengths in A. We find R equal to 1.49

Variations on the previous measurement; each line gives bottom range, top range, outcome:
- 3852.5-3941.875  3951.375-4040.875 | 1.51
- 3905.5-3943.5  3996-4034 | 1.85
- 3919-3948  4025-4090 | 2.11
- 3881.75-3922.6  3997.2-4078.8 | 1.52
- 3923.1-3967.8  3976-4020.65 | 1.76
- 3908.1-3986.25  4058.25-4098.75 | 1.73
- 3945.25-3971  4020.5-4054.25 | 1.77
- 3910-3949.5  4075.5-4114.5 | 1.81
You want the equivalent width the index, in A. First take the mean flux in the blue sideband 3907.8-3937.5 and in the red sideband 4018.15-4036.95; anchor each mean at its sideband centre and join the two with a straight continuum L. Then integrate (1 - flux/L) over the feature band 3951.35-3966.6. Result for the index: 1.64 A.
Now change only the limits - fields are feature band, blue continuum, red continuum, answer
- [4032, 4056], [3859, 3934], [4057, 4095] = -1.8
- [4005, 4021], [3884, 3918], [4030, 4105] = -1.8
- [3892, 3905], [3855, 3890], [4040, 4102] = -1.9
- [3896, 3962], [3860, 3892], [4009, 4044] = 8.6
